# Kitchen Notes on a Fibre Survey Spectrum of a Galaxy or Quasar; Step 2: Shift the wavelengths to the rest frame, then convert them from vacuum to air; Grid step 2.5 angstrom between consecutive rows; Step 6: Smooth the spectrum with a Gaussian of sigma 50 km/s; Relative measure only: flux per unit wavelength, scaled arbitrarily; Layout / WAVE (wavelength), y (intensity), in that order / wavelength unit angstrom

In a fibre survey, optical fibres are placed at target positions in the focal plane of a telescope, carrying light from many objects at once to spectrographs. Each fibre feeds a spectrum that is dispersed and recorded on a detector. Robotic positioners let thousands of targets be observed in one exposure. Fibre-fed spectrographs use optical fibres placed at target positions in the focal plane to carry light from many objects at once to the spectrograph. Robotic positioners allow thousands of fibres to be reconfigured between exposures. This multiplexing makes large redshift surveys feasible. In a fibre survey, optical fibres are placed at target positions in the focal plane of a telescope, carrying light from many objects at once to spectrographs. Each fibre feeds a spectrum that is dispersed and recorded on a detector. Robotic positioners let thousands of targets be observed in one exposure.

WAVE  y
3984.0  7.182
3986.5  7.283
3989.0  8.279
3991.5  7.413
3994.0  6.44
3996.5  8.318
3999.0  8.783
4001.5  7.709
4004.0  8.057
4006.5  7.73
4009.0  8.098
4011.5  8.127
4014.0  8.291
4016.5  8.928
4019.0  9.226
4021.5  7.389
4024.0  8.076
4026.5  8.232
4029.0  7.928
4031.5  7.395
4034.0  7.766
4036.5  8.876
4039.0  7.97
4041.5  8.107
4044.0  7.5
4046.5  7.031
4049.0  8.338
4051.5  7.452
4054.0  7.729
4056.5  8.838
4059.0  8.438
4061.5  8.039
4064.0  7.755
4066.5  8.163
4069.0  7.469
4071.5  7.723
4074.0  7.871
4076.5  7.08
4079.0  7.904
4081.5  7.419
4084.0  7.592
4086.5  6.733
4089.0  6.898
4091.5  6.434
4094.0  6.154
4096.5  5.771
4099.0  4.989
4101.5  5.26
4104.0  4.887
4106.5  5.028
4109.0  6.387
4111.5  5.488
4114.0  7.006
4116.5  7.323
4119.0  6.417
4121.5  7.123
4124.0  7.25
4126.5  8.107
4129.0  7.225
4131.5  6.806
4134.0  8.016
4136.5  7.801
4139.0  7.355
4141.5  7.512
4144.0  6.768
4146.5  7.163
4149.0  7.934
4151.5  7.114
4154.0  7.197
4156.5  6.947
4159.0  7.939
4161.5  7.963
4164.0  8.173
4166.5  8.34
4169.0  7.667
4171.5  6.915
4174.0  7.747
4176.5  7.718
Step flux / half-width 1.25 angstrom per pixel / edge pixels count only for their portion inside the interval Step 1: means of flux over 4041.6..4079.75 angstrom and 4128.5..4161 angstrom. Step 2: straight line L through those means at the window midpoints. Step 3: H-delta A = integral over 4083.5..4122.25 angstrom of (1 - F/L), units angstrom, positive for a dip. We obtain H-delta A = 7.26 angstrom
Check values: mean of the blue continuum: 7.83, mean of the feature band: 6.18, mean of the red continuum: 7.38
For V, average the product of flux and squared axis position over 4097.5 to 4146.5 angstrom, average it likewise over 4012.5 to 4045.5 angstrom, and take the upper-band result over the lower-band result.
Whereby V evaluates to 0.9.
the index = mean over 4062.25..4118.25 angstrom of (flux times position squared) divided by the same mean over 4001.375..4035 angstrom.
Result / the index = 0.86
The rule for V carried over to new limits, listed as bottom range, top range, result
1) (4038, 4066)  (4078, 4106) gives 0.81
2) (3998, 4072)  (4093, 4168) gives 0.90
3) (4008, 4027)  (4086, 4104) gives 0.74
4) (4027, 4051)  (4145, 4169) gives 1.03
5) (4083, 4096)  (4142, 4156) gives 1.11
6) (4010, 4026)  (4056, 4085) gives 0.97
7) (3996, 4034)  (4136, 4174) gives 0.99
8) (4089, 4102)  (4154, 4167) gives 1.37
